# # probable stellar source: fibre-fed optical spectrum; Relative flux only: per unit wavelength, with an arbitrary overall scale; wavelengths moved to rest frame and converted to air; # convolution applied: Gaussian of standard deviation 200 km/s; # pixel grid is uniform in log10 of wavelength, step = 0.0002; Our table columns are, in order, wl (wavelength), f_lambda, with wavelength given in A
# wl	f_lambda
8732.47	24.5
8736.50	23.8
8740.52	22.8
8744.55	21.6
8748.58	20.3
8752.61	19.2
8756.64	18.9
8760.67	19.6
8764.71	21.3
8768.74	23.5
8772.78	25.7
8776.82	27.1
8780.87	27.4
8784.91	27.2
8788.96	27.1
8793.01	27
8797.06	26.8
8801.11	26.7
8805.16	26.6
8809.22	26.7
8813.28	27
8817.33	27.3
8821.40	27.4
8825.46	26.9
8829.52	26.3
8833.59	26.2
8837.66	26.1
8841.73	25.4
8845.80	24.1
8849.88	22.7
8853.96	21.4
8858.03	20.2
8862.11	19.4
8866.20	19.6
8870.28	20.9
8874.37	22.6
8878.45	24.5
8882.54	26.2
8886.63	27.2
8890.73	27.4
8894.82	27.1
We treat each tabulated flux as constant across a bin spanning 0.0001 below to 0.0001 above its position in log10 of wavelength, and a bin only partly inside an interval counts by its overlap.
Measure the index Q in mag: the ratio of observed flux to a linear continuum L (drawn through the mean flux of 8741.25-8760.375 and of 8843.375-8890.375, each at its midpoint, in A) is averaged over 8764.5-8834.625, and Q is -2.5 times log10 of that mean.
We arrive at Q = -0.24 mag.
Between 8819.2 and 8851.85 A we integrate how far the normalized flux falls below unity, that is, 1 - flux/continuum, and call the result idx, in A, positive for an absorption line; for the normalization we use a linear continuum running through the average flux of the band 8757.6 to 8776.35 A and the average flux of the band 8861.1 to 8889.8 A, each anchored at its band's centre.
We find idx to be -3.7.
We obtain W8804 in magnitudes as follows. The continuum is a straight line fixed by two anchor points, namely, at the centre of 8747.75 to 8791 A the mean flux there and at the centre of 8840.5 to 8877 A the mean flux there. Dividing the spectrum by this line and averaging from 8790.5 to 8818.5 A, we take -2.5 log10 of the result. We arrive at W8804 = -0.18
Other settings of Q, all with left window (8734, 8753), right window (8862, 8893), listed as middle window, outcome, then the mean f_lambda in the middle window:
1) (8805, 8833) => -0.173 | 26.9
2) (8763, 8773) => -0.049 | 23.2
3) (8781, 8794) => -0.207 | 27.2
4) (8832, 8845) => -0.113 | 25.7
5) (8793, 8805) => -0.184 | 26.8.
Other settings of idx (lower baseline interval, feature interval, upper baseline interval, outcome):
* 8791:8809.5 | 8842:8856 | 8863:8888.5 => 0.8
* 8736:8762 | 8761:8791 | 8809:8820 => -2.4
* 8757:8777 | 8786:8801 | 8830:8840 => -1.8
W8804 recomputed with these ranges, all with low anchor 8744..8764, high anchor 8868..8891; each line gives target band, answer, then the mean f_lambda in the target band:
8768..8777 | -0.23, 25.4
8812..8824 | -0.22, 27.2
